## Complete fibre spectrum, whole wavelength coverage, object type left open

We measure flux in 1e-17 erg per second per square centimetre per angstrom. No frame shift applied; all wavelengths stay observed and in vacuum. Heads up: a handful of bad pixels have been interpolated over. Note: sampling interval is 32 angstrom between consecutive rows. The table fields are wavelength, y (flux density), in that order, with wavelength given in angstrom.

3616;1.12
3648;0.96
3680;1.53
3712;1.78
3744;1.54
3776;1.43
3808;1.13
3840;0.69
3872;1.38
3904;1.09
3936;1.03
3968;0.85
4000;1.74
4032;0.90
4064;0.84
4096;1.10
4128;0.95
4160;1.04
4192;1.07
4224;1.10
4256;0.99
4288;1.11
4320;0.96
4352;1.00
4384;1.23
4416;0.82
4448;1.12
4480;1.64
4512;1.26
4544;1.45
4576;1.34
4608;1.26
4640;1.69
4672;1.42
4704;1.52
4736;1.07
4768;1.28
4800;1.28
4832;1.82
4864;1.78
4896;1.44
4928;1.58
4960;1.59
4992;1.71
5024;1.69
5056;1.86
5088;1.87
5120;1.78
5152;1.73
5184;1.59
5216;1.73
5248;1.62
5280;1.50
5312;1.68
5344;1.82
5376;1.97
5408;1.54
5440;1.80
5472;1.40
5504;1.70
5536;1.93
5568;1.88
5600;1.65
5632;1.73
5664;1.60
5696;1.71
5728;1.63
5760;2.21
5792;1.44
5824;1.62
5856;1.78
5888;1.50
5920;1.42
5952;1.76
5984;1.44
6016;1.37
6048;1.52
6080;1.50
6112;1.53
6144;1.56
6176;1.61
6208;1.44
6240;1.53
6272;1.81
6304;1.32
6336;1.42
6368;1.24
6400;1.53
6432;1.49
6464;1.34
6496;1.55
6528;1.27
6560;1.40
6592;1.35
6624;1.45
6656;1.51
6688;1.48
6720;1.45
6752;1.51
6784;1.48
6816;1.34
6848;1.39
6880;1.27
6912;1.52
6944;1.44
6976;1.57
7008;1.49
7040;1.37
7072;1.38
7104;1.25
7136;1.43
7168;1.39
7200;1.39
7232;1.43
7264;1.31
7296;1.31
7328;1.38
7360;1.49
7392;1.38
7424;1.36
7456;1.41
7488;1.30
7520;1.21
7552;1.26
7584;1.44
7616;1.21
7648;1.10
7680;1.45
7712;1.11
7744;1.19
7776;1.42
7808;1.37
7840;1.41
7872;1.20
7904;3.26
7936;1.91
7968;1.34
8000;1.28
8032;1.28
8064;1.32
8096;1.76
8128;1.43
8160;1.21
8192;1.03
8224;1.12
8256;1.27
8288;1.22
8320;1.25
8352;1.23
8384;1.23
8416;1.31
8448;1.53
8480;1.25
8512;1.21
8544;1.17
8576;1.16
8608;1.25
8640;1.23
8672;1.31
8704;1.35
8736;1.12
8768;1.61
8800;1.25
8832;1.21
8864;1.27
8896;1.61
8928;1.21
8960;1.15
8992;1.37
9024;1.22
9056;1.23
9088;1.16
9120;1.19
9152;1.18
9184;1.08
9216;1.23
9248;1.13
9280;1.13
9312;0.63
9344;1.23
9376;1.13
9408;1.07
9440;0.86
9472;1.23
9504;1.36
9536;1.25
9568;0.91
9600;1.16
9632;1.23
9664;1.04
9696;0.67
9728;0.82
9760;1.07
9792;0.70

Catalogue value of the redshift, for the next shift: 0.20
